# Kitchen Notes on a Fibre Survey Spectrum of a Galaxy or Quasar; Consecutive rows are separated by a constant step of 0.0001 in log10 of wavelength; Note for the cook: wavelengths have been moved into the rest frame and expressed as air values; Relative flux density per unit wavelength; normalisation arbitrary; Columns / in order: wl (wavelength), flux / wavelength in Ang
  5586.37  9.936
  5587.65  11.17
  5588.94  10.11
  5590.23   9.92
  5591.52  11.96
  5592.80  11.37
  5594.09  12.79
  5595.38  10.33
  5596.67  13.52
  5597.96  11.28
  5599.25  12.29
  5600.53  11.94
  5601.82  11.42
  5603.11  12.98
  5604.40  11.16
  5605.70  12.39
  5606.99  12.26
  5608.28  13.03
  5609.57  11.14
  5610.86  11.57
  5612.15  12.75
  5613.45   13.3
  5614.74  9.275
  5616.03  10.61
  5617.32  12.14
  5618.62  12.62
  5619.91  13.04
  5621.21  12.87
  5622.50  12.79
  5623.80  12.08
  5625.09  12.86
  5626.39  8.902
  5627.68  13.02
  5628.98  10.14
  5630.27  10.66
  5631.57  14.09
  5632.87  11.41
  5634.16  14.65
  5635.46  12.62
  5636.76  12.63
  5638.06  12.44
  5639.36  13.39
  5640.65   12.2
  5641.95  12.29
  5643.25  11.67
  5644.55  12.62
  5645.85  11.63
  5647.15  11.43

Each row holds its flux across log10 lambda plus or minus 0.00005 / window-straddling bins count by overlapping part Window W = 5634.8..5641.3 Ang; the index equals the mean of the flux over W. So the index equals 12.7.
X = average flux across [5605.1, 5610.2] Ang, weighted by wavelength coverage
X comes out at 12.2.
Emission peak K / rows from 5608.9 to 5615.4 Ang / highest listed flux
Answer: 13.3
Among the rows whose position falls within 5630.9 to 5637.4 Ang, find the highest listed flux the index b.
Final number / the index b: 14.65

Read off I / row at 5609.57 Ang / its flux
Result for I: 11.14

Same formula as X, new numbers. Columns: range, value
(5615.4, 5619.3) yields 11.8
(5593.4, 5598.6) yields 12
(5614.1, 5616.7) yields 9.99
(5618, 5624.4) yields 12.7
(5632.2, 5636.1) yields 12.9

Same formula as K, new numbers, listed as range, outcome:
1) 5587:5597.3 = 13.52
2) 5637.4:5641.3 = 13.39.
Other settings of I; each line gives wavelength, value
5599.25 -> 12.29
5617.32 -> 12.14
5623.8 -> 12.08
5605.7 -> 12.39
